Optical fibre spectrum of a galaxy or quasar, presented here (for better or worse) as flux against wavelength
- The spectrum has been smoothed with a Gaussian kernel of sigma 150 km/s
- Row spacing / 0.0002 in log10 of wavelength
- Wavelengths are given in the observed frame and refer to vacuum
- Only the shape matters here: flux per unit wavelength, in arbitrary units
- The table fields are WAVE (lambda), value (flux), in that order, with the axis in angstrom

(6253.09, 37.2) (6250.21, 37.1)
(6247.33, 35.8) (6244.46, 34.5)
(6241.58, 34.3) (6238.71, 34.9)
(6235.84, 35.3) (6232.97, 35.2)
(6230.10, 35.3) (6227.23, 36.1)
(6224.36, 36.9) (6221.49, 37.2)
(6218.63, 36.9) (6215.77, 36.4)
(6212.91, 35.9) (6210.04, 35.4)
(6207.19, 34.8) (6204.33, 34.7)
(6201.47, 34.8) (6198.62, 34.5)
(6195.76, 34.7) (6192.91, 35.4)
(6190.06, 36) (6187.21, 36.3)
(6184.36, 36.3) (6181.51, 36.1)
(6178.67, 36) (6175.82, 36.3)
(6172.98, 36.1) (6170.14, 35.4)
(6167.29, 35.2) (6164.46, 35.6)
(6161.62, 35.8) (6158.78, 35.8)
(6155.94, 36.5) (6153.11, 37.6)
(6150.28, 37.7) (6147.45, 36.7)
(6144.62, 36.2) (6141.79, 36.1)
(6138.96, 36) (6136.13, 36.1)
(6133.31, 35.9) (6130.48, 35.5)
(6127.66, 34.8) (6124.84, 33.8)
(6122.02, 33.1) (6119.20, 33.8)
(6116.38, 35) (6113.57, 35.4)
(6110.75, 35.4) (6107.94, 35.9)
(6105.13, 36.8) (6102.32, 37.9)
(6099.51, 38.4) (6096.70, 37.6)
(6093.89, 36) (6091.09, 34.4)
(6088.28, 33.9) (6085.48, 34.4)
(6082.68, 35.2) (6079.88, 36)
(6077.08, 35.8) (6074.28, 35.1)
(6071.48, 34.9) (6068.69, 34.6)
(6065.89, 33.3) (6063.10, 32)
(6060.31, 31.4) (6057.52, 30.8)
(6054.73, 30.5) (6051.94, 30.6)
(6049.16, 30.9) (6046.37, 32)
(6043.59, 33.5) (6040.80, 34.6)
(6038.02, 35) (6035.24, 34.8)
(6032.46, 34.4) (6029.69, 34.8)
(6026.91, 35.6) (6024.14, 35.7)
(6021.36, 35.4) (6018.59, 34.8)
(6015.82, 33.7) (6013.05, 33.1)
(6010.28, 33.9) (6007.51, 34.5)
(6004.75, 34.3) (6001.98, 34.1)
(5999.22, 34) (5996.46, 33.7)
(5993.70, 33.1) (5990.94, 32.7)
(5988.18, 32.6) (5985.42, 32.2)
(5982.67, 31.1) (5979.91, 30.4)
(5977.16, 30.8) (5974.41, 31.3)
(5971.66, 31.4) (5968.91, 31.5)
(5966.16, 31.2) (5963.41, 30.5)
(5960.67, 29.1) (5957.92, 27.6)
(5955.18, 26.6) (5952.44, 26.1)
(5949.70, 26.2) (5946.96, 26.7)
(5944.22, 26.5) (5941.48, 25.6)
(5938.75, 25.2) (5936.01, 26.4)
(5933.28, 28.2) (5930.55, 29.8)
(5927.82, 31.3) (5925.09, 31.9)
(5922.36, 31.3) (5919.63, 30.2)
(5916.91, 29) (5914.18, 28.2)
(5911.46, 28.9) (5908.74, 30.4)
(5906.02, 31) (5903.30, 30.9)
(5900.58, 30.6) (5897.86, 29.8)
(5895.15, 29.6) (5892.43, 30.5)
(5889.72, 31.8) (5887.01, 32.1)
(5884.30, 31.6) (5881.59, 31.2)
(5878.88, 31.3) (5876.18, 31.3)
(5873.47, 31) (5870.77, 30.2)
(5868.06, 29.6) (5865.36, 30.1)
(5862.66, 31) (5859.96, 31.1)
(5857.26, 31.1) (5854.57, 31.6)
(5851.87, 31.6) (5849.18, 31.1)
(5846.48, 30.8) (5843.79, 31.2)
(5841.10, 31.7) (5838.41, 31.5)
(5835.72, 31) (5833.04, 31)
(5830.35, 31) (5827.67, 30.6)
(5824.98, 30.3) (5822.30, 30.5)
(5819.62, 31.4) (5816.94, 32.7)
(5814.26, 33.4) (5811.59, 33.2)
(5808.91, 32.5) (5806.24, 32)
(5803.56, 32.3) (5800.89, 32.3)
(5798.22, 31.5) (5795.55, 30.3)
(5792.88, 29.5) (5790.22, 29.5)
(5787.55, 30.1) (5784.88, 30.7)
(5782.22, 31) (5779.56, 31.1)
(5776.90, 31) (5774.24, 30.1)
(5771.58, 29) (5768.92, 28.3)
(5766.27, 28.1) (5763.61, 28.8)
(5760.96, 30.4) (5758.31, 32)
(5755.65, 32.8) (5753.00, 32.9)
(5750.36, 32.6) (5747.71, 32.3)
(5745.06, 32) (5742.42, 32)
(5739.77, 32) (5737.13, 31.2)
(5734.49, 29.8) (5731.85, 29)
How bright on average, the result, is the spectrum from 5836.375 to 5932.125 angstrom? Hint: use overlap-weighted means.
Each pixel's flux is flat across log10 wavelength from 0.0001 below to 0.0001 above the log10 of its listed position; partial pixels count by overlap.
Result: 30.7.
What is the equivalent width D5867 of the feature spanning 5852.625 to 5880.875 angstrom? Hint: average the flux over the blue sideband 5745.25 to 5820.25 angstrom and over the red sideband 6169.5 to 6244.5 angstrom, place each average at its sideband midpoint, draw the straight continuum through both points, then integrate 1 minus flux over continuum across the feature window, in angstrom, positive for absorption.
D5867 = 1.04 angstrom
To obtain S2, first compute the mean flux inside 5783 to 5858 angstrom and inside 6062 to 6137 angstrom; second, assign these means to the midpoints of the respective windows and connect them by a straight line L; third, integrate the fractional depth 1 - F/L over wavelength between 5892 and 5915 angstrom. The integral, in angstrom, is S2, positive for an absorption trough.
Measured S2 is 1.7 angstrom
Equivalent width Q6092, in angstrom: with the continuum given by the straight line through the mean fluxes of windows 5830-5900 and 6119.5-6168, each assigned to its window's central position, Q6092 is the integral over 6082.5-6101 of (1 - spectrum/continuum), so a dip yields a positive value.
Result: -0.5 angstrom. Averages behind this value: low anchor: 31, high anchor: 35.8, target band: 35.7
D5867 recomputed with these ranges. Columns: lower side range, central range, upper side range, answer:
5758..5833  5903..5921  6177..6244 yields 1.4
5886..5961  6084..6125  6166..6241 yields -2.7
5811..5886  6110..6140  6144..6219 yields 0.1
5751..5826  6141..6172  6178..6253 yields -1.1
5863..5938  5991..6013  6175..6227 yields -1.1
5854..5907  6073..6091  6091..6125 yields 0.1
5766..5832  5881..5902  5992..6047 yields 0.9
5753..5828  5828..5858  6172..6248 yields 0.3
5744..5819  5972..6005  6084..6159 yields 1.5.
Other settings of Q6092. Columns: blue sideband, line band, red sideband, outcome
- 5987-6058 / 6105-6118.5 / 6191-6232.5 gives -0.4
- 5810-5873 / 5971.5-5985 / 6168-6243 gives 0.8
